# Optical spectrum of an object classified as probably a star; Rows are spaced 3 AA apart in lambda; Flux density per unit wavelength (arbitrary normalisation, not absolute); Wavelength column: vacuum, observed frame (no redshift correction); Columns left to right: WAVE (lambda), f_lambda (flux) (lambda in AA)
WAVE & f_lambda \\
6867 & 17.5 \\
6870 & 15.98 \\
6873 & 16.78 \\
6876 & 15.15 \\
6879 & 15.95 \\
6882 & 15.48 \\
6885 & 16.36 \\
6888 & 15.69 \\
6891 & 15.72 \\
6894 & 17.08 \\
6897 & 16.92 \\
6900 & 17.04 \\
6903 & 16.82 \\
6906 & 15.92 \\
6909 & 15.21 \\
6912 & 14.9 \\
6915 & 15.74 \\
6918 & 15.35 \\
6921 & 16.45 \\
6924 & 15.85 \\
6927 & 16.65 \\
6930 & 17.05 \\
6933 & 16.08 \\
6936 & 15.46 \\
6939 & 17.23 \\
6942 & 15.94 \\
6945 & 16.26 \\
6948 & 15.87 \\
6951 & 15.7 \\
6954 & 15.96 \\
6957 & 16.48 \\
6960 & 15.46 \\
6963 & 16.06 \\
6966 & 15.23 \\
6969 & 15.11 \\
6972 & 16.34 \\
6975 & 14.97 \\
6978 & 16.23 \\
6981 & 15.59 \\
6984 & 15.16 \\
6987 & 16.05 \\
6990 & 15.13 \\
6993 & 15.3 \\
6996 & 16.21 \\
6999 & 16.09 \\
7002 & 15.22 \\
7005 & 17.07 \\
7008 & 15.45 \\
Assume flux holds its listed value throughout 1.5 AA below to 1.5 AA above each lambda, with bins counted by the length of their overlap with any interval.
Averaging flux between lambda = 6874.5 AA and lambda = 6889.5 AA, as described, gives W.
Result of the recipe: 15.7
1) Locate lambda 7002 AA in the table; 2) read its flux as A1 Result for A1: 15.22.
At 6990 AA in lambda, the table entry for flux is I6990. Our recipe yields 15.13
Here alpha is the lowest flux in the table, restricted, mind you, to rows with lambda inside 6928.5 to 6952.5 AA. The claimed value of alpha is 15.46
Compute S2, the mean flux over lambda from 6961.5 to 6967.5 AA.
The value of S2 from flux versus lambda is 15.6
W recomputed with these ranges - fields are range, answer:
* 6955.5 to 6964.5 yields 16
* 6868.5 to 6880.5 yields 16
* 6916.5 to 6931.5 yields 16.3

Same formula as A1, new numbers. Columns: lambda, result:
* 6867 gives 17.5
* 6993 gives 15.3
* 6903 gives 16.82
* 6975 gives 14.97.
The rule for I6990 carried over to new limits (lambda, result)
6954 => 15.96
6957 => 16.48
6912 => 14.9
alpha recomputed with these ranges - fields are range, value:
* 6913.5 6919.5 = 15.35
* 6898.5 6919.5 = 14.9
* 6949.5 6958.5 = 15.7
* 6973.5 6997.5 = 14.97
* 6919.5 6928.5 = 15.85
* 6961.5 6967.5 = 15.23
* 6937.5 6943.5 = 15.94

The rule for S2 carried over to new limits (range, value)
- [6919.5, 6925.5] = 16.1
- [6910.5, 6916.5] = 15.3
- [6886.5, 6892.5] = 15.7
